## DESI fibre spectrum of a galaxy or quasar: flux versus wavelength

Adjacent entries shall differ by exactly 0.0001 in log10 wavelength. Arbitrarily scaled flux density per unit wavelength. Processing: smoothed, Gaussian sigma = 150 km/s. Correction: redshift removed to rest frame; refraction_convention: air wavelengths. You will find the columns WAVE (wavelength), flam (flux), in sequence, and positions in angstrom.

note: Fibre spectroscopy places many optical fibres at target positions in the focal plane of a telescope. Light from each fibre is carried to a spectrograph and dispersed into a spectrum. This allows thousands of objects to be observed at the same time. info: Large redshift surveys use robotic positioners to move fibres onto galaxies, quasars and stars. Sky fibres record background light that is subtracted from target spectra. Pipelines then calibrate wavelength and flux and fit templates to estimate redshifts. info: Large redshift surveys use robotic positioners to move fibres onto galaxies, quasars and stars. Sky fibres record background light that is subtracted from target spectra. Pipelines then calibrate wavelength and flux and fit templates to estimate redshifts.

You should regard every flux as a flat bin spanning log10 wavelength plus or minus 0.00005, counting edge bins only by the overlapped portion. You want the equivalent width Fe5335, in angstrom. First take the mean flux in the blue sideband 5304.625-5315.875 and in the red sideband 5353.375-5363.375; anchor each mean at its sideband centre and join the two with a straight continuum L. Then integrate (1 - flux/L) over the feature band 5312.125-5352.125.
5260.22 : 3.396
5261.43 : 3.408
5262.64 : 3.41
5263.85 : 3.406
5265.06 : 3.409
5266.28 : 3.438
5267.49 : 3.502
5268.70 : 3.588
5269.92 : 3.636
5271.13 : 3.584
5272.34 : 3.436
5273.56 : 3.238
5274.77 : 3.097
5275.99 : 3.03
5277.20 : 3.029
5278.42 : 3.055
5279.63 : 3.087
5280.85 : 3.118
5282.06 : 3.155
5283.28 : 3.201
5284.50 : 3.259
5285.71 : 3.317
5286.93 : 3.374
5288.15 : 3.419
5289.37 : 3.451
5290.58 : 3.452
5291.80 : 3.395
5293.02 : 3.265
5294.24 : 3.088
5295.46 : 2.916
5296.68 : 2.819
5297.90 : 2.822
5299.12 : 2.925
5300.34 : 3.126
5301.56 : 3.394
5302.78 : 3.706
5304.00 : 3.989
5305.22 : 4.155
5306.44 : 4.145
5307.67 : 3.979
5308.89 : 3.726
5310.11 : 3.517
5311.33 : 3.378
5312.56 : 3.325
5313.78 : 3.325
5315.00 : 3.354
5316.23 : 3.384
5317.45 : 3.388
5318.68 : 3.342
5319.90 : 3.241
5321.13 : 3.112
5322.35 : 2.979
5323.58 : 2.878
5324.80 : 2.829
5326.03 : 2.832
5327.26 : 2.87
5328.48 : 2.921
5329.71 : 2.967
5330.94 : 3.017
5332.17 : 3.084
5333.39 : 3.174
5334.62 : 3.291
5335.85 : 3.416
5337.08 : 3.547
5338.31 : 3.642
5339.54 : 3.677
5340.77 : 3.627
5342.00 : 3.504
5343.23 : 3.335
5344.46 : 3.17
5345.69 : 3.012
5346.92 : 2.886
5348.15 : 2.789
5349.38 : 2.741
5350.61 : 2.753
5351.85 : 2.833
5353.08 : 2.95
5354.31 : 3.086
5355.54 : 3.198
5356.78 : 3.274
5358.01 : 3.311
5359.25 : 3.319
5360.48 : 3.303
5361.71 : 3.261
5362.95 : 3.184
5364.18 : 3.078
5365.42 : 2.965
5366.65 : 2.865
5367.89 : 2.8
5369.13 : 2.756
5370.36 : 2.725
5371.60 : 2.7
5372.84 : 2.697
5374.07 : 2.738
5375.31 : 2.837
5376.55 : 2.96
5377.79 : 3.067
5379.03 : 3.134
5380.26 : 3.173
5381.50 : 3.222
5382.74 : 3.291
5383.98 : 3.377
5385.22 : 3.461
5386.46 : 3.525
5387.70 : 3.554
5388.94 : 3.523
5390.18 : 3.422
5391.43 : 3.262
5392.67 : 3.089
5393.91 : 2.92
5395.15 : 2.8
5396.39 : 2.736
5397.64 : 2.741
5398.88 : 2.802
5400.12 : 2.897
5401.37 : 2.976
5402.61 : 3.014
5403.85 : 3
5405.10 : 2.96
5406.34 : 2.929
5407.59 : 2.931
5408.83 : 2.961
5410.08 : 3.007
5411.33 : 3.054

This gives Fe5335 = 3.44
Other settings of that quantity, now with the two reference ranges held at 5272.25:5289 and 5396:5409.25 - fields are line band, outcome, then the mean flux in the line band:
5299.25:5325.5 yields -2.6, 3.43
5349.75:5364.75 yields -0.5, 3.12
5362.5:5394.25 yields -1.4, 3.09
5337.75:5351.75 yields -0.6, 3.18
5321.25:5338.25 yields 0.0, 3.08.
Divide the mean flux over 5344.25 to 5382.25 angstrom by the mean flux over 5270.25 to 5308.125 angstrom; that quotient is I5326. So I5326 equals 0.90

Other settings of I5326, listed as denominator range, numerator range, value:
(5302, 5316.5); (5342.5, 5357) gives 0.82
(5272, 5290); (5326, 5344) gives 1.02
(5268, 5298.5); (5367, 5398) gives 0.95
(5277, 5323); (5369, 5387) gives 0.91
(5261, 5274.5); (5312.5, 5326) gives 0.92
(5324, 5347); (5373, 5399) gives 0.97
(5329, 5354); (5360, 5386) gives 0.96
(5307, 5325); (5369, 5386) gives 0.91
